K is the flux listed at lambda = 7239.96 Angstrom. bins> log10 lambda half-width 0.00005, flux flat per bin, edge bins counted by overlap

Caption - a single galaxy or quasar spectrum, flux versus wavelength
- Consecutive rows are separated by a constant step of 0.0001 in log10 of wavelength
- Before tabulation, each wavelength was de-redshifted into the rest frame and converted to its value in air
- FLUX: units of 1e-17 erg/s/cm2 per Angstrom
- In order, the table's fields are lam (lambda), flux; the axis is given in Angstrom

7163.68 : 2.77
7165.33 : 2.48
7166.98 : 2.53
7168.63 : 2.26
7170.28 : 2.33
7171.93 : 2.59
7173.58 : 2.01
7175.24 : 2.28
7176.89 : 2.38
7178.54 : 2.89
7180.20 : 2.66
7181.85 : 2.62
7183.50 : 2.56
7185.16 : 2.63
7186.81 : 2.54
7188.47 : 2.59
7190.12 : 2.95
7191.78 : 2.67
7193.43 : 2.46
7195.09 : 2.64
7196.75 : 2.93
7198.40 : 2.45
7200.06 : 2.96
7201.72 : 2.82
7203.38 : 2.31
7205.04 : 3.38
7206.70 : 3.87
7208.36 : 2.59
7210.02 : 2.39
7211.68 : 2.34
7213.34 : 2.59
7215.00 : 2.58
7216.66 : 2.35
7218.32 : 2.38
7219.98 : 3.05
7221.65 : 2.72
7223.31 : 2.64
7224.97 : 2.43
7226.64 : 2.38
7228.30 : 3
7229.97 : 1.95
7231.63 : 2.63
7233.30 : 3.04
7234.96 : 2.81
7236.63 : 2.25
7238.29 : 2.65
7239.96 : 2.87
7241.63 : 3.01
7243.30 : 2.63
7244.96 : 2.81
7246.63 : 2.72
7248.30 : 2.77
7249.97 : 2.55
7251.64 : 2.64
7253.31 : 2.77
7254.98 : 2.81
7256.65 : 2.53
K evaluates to 2.87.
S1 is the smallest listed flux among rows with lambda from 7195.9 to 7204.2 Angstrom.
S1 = 2.31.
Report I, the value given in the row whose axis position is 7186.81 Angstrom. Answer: 2.54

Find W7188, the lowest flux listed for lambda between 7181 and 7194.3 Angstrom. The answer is 2.46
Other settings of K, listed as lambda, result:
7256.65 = 2.53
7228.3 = 3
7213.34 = 2.59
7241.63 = 3.01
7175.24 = 2.28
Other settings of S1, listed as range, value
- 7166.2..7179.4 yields 2.01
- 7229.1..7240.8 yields 1.95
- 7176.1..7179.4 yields 2.38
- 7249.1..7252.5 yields 2.55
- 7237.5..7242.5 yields 2.65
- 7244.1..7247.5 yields 2.72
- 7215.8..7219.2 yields 2.35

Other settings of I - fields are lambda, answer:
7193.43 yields 2.46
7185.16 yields 2.63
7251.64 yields 2.64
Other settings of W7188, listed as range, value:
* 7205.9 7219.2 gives 2.34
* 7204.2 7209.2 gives 2.59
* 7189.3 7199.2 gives 2.45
